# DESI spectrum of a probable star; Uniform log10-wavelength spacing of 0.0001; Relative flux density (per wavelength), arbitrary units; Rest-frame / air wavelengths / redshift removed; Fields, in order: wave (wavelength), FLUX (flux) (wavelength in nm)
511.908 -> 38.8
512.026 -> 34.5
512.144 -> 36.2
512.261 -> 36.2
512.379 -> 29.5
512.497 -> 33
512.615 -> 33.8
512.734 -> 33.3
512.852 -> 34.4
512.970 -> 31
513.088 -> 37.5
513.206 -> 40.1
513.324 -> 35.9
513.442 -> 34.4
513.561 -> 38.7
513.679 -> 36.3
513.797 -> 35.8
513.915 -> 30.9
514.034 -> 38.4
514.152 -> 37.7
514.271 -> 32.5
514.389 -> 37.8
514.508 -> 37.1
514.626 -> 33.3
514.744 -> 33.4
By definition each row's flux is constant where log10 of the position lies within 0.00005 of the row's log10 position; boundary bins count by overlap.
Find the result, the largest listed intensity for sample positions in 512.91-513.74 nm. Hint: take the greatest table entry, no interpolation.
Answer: 40.1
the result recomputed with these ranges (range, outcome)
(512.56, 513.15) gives 37.5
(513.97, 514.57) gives 38.4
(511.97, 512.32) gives 36.2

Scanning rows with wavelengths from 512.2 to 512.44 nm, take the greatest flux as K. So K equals 36.2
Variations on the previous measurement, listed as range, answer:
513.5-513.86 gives 38.7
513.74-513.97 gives 35.8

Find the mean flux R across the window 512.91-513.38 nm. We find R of 36.2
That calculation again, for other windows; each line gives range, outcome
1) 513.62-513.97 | 34.4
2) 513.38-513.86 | 36.3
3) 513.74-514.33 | 35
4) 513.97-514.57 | 36.6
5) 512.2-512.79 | 33.2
